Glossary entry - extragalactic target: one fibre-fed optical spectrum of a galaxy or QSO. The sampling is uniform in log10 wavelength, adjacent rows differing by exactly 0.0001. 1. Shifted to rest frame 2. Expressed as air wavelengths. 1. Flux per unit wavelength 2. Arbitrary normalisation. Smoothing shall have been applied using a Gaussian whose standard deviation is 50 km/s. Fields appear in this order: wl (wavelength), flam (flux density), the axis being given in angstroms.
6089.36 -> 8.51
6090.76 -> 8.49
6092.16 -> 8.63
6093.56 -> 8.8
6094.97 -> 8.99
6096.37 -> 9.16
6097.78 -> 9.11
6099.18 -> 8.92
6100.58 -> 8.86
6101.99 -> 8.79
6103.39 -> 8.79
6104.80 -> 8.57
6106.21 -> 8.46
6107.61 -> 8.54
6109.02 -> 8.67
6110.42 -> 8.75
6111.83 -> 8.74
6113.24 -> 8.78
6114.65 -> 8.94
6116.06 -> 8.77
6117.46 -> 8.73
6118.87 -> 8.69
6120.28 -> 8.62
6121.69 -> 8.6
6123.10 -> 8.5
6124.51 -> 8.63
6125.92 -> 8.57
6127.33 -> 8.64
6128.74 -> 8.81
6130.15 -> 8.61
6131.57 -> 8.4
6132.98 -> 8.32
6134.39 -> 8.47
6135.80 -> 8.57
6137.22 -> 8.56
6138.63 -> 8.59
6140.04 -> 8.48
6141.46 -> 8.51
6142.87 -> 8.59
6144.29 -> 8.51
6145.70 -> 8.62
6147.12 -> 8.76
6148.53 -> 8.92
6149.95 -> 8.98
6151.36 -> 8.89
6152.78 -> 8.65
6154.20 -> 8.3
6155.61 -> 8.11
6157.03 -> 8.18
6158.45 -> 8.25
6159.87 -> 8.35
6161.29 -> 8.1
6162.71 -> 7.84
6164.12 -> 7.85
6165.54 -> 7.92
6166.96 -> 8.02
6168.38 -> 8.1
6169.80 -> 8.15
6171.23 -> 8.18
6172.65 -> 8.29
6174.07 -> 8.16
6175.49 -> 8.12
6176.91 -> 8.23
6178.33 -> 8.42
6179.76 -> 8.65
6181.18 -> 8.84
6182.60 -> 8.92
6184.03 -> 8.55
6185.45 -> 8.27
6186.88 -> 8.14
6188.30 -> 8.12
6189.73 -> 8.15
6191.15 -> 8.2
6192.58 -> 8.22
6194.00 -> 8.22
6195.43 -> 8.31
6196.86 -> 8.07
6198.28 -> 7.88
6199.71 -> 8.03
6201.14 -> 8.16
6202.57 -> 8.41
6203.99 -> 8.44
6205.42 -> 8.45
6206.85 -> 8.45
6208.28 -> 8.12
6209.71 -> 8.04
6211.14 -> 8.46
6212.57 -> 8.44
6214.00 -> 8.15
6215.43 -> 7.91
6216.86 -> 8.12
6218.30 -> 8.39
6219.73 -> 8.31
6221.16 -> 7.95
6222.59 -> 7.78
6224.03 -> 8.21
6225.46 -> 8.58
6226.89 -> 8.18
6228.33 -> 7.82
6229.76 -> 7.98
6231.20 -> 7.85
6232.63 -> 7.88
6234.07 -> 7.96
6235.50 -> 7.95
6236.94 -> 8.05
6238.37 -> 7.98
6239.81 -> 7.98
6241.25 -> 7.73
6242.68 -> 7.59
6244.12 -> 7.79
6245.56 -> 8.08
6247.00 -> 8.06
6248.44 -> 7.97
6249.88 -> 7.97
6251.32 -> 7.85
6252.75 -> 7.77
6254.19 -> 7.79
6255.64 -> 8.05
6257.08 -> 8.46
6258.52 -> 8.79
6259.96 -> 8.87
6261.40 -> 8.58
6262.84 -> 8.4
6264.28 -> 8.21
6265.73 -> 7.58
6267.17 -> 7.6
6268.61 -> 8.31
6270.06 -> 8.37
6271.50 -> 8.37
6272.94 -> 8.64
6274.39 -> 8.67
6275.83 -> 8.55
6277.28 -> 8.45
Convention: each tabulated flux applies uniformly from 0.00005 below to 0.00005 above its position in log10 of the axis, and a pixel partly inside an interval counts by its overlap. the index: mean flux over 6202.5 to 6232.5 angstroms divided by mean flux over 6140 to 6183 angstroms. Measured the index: 0.98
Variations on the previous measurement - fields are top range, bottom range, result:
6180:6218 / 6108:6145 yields 0.96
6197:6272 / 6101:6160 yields 0.94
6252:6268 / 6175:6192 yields 0.98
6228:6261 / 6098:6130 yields 0.92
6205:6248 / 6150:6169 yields 0.98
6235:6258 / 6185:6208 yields 0.97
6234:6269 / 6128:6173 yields 0.96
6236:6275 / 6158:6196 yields 0.99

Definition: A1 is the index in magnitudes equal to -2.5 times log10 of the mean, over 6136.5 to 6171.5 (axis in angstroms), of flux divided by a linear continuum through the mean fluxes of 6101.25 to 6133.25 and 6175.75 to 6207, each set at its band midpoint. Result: 0.01 mag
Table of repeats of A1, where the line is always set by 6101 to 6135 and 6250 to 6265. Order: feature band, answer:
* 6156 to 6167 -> 0.06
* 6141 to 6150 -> -0.01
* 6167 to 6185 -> 0.02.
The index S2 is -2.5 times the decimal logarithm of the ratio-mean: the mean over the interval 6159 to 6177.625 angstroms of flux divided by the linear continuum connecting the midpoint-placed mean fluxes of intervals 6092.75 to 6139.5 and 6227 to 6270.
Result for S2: 0.043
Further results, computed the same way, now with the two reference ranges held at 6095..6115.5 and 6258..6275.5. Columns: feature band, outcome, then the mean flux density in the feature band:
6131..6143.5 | 0.03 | 8.5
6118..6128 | 0.02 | 8.61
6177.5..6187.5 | 0.01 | 8.54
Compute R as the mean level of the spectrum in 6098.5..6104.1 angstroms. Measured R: 8.84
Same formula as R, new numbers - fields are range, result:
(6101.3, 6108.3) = 8.63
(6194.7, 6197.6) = 8.19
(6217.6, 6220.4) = 8.36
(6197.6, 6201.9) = 8.02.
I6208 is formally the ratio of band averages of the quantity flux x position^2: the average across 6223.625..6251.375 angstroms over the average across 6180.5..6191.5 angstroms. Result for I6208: 1.0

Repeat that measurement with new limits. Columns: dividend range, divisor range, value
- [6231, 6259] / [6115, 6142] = 0.96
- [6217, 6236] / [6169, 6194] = 0.98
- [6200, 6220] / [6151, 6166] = 1.02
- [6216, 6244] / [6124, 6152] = 0.96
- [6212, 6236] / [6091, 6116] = 0.96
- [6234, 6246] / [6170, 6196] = 0.97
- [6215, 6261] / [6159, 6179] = 1.01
